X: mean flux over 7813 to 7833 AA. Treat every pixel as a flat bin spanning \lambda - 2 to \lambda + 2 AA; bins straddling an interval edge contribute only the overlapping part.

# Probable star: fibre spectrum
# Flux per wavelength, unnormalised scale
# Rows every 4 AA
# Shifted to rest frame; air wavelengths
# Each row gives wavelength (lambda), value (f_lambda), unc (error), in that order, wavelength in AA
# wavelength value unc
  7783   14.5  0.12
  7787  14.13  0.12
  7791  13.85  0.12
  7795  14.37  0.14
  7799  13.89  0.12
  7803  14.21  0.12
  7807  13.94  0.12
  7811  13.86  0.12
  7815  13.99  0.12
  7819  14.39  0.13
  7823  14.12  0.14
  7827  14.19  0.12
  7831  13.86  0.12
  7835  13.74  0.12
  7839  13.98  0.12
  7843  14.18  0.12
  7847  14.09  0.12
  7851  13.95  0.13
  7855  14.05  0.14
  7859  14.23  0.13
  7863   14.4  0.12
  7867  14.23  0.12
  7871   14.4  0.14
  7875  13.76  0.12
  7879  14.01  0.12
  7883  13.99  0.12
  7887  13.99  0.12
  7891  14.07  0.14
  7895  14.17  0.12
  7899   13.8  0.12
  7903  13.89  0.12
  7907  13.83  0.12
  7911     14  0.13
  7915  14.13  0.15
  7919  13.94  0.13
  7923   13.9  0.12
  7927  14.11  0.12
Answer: 14.1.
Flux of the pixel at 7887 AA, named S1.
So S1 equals 13.99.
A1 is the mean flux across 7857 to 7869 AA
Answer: 14.3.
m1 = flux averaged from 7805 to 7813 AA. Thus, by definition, 13.9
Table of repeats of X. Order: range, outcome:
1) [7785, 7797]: 14.1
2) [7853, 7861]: 14.1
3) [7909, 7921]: 14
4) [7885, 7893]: 14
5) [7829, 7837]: 13.8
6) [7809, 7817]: 13.9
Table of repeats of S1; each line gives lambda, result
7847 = 14.09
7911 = 14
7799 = 13.89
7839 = 13.98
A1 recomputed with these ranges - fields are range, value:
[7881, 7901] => 14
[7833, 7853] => 14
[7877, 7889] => 14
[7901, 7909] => 13.9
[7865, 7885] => 14.1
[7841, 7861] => 14.1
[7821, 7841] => 14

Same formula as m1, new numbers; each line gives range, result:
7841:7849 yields 14.1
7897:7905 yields 13.8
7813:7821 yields 14.2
